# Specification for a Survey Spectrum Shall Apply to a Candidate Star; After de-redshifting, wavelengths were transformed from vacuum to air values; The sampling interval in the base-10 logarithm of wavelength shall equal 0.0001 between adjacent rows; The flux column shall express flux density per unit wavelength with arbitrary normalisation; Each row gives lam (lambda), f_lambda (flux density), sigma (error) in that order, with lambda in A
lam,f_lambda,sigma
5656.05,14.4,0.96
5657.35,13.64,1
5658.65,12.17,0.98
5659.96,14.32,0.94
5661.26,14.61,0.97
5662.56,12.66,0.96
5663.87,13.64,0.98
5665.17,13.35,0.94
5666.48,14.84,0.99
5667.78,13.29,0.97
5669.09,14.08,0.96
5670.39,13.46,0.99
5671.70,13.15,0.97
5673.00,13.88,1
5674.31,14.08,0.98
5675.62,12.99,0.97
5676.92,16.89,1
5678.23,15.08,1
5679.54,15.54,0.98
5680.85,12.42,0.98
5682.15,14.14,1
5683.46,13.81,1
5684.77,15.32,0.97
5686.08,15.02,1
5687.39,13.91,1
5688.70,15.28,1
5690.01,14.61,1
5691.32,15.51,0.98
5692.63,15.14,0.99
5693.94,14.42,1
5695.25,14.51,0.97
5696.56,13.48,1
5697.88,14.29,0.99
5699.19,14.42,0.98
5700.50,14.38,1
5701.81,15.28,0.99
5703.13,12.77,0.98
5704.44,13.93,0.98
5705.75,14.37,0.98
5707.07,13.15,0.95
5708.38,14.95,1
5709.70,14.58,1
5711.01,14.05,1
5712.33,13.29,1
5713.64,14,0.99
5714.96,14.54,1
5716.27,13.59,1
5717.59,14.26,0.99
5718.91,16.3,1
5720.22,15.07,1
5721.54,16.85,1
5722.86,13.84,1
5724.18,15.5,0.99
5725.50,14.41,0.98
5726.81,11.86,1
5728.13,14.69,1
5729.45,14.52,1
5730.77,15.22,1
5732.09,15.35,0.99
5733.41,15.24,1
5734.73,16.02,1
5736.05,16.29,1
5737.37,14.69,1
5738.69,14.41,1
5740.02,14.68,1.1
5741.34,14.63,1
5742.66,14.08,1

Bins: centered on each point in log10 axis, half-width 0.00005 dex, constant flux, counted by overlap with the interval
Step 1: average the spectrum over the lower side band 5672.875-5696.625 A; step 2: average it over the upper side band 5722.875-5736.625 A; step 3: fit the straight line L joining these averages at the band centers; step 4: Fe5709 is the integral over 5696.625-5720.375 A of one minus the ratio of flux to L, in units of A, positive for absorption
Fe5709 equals 0.8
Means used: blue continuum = 14.6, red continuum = 14.9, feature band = 14.3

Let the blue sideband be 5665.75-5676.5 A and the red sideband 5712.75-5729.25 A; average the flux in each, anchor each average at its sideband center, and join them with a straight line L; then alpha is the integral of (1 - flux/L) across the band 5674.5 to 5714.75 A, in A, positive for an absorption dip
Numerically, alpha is -0.7 A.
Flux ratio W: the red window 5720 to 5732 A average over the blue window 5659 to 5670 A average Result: 1.06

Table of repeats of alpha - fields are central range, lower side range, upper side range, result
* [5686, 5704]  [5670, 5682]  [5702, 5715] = -0.5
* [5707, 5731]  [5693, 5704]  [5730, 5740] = 0.5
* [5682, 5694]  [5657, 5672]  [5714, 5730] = -0.6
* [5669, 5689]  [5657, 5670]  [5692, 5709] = -0.6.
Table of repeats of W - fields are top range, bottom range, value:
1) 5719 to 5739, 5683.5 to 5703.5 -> 1.03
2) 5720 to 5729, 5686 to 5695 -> 0.98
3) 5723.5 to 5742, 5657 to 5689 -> 1.05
